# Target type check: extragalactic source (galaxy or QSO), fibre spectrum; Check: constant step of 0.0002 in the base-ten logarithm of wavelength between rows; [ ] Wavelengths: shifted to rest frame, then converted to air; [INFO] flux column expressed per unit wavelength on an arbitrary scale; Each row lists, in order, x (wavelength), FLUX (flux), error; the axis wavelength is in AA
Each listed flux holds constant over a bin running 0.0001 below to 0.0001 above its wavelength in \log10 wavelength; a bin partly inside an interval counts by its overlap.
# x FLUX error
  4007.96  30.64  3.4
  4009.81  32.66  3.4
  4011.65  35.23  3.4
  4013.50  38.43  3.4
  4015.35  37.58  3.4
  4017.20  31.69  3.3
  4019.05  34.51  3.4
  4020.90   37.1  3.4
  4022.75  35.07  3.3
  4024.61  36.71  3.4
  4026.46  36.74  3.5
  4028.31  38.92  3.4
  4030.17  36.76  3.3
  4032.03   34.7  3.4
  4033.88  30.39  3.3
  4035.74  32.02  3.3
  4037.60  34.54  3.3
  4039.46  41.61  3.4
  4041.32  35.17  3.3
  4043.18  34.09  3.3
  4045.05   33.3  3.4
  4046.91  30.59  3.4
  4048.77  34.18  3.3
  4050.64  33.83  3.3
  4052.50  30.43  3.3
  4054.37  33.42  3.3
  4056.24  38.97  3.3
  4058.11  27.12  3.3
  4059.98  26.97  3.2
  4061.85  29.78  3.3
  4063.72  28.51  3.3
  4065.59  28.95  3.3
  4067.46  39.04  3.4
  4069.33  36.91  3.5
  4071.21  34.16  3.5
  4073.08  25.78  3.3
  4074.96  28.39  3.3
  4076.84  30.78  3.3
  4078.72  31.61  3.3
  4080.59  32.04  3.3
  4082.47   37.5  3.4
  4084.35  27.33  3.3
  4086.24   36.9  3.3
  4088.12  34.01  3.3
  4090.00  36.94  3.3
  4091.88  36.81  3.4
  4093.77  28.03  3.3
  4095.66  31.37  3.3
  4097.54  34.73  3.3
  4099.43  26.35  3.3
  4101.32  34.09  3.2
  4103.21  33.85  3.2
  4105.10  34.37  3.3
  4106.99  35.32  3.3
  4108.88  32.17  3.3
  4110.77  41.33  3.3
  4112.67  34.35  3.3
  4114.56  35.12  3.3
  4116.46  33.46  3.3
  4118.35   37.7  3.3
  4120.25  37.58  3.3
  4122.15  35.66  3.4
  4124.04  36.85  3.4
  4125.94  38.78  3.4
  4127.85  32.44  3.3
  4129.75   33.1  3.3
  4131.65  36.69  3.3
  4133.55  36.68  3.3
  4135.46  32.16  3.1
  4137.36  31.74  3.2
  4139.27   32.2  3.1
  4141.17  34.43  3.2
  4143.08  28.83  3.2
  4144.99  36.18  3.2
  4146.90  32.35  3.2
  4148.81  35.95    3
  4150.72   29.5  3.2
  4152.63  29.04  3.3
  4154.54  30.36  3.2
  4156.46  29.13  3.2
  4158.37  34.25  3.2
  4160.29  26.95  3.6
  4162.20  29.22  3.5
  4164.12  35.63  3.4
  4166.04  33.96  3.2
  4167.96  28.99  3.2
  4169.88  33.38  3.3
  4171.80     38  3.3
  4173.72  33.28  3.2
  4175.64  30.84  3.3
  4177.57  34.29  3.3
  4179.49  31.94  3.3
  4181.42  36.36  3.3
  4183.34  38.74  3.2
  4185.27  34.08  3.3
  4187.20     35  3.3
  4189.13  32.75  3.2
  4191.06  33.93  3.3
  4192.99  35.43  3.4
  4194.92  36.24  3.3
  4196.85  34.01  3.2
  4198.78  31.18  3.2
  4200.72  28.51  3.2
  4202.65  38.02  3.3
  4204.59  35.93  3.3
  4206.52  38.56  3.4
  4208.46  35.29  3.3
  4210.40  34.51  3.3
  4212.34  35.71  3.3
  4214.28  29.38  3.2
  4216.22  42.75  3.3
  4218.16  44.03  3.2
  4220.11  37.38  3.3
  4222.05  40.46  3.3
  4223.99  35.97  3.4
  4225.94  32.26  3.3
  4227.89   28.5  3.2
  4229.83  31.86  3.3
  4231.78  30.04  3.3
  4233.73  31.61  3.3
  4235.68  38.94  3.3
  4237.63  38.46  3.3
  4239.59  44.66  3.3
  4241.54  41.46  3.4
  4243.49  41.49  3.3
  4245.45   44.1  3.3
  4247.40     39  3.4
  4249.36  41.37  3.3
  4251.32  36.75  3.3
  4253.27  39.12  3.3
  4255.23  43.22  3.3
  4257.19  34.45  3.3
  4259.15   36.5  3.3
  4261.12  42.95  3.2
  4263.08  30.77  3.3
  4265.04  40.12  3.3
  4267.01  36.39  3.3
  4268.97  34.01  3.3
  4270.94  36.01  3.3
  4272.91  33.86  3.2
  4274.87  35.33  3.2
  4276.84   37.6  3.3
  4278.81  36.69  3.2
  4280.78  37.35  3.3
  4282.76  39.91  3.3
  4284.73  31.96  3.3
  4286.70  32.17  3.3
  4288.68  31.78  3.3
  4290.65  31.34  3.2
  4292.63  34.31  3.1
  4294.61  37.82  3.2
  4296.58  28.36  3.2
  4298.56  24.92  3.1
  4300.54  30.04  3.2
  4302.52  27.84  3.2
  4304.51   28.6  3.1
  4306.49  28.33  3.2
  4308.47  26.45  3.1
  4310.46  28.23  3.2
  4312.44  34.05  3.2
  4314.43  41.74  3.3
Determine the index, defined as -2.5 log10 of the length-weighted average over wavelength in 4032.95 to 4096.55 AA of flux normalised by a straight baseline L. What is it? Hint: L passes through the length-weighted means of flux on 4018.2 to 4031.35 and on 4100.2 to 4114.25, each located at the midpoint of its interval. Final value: 0.10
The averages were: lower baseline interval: 36.5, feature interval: 32.7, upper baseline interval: 35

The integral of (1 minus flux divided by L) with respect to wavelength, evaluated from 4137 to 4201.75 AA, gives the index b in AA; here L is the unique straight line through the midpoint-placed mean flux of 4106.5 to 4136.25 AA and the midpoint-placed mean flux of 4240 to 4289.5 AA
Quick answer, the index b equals 6.0 AA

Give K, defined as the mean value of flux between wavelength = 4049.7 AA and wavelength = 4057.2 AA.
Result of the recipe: 34.1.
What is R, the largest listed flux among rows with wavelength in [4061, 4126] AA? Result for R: 41.33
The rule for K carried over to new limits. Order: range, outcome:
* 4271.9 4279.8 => 35.9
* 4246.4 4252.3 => 39.1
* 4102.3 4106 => 34.1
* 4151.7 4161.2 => 30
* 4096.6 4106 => 32.7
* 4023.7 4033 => 36.8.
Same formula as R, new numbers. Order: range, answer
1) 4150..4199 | 38.74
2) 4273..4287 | 39.91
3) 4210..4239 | 44.03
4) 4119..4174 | 38.78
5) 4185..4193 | 35.43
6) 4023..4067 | 41.61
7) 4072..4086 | 37.5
